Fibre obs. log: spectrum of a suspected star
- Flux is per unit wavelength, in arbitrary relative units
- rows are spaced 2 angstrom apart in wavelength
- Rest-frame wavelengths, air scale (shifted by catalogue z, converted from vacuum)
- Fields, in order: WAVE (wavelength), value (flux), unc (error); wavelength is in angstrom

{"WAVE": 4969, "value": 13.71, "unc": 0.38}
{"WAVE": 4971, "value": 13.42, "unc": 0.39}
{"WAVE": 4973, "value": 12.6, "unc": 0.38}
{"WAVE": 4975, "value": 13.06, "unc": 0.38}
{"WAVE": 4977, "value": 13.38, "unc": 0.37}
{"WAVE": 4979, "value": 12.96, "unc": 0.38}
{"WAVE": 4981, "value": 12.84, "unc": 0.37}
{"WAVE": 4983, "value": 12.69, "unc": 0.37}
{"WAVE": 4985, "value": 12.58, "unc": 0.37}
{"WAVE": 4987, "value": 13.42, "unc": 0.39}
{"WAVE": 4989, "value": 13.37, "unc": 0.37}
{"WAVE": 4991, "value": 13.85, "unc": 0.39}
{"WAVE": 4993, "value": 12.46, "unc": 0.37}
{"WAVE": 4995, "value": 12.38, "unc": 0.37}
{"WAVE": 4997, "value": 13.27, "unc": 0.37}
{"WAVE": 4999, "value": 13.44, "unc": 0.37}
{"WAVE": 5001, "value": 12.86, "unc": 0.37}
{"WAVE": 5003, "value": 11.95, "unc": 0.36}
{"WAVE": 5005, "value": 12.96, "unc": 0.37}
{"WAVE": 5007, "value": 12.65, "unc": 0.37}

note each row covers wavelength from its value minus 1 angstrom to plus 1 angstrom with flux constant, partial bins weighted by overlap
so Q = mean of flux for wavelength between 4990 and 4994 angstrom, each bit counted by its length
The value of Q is 13.2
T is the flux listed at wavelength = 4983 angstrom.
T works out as 12.69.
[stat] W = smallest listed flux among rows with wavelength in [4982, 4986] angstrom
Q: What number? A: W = 12.58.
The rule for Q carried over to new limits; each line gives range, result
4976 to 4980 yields 13.2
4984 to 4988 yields 13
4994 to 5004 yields 12.8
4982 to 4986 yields 12.6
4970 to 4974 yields 13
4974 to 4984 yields 13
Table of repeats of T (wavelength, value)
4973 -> 12.6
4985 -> 12.58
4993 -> 12.46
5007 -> 12.65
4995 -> 12.38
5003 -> 11.95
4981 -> 12.84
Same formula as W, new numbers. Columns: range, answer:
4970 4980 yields 12.6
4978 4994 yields 12.46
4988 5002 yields 12.38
